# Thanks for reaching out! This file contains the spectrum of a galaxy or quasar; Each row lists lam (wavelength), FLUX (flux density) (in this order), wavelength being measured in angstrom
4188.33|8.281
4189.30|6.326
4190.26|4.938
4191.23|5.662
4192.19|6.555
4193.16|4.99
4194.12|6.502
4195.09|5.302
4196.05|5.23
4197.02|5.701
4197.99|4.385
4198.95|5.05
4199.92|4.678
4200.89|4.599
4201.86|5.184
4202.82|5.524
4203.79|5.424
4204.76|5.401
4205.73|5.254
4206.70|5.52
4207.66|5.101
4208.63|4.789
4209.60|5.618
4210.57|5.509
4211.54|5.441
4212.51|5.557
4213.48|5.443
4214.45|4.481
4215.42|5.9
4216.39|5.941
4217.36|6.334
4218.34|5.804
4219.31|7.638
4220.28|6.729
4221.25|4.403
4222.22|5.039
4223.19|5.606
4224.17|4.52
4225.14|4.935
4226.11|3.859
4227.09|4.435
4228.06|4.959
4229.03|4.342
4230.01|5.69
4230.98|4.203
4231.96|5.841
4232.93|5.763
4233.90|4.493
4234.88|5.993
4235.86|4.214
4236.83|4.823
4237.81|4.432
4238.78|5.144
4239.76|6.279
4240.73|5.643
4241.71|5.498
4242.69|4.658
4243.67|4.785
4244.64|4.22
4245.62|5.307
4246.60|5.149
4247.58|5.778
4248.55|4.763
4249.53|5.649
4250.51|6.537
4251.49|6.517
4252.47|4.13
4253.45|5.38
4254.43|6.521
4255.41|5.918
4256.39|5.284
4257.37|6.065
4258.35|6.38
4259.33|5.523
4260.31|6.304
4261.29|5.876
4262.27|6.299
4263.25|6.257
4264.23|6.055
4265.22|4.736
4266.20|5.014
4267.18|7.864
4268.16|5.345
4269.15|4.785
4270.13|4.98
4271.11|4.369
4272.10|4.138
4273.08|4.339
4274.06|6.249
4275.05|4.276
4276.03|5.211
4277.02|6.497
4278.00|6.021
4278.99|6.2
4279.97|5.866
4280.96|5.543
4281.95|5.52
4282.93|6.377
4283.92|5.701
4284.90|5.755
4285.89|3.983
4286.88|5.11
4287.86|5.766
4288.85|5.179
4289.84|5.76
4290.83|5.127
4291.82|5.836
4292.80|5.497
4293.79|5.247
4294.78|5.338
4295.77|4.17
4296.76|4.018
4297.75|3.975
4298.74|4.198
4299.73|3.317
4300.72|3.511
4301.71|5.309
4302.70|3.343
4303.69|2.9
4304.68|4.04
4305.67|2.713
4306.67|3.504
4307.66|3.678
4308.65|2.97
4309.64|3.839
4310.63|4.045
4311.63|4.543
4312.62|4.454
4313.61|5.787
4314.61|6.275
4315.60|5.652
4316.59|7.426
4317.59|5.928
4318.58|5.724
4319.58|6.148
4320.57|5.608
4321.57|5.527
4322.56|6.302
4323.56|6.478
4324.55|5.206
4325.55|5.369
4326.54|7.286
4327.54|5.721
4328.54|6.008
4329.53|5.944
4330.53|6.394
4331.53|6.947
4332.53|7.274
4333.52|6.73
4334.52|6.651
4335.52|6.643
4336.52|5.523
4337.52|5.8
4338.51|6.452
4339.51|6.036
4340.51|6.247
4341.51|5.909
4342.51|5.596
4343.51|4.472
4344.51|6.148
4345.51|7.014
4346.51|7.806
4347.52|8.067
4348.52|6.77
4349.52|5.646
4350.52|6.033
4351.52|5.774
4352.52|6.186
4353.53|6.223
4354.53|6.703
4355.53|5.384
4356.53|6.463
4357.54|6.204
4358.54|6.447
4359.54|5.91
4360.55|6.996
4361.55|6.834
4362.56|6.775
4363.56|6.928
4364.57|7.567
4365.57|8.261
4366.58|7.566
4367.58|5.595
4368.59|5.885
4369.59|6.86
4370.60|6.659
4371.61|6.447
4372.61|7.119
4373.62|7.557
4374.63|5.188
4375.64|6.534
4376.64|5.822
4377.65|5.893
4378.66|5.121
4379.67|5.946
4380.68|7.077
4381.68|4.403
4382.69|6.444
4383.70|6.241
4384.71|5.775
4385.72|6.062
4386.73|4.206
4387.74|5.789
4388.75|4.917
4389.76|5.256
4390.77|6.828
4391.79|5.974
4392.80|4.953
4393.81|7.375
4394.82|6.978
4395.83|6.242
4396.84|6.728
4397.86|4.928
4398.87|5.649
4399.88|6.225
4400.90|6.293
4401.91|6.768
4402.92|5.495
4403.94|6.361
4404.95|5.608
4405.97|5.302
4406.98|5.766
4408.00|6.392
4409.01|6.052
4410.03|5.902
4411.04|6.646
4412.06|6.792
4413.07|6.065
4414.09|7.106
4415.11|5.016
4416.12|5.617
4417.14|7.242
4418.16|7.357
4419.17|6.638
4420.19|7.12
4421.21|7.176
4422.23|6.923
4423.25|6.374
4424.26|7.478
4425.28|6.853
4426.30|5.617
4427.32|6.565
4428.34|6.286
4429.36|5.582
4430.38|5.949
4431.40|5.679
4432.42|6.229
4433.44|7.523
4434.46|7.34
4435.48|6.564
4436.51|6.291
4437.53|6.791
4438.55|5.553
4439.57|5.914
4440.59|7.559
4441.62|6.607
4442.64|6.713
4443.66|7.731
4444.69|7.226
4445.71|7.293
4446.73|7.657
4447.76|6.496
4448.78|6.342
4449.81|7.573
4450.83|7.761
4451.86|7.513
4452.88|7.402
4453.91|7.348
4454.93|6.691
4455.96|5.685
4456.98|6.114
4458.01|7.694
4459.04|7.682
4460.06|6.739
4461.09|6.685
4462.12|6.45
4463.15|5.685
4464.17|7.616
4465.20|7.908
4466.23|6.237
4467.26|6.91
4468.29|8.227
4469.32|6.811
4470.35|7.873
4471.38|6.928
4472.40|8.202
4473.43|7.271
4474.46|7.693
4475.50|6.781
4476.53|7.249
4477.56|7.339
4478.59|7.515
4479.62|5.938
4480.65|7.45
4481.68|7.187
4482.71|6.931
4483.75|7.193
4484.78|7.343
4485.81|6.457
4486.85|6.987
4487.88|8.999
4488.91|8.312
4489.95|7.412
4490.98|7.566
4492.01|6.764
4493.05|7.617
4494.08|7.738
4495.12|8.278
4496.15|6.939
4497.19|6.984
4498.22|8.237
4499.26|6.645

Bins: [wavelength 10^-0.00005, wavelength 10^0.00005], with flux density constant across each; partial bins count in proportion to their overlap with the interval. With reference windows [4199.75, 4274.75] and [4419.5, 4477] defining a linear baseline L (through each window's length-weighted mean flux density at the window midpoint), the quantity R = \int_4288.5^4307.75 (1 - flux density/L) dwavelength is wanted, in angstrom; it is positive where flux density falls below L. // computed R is 4.8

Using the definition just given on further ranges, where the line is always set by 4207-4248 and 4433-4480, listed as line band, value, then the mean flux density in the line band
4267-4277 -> 0.82 angstrom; 5.13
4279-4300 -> 2.09 angstrom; 5.15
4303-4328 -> 3.66 angstrom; 5.07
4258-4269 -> -0.80 angstrom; 5.93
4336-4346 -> 0.34 angstrom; 5.92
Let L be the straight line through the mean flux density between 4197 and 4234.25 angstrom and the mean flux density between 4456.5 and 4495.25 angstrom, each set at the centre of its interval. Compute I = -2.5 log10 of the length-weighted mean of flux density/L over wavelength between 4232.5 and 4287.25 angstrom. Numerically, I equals 0.027 mag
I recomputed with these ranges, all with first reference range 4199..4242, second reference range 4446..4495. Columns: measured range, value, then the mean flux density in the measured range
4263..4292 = 0.050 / 5.45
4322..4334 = -0.036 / 6.3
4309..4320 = 0.114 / 5.4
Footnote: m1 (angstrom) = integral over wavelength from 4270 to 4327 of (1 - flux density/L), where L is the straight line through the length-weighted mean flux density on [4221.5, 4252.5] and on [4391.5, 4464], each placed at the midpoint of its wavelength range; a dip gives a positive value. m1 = 5.3 angstrom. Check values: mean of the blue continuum 5.11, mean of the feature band 5.05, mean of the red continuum 6.54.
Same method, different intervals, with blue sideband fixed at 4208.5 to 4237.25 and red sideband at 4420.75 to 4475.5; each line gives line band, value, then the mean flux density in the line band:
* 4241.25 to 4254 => 0.5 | 5.26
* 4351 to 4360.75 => 0.0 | 6.2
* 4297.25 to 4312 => 5.4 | 3.72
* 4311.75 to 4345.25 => 0.0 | 6.04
